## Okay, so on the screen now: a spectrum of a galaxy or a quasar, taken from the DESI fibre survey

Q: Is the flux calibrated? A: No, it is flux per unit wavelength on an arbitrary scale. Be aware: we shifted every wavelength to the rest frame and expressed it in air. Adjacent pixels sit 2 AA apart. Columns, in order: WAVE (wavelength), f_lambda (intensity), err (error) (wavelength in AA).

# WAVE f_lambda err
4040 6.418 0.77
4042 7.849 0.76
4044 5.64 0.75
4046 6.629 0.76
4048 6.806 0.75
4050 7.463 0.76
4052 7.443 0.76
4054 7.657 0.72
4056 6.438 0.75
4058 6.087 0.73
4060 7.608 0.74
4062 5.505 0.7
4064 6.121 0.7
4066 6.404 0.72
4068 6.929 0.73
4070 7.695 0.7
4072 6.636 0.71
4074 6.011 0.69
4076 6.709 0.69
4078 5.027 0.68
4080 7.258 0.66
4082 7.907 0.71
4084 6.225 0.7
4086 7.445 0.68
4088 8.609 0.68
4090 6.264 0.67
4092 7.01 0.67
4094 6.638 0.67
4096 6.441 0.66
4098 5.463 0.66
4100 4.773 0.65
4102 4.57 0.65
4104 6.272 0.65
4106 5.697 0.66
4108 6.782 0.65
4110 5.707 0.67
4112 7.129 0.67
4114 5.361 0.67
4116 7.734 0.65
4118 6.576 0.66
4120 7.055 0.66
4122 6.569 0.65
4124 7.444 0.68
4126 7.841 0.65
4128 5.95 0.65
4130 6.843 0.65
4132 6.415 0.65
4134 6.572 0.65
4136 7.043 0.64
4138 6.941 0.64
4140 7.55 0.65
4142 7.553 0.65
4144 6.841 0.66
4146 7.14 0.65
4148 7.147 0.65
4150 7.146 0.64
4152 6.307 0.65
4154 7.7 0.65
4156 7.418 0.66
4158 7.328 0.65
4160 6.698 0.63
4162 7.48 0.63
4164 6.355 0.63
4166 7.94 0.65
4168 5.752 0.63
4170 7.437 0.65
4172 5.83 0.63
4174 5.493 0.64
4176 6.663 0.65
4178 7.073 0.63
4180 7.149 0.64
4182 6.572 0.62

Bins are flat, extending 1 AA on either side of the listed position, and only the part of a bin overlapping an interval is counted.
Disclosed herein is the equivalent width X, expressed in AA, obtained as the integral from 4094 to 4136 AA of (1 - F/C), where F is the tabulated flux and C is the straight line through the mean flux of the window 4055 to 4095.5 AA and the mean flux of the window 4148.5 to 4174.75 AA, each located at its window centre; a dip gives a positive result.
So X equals 2.49 AA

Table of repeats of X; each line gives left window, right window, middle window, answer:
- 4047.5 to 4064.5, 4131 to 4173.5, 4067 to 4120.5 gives 2.8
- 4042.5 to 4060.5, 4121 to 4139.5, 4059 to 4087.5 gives 0.7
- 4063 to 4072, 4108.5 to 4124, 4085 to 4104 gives 1.0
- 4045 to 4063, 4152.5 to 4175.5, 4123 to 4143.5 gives -0.5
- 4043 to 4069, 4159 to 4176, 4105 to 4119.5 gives 0.4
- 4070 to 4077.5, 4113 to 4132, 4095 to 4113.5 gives 2.3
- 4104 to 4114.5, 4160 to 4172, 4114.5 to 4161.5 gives -3.5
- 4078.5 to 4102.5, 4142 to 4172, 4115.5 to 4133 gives -0.3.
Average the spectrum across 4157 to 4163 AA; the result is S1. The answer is 7.17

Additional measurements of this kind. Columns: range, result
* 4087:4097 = 6.99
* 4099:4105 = 5.21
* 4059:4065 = 6.41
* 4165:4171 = 7.04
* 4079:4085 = 7.13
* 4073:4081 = 6.25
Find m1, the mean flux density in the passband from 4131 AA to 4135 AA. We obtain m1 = 6.49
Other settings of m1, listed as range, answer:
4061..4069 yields 6.24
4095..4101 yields 5.56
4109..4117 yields 6.48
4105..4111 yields 6.06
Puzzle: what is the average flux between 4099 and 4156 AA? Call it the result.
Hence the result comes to 6.68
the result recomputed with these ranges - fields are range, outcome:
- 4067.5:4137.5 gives 6.59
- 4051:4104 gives 6.57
